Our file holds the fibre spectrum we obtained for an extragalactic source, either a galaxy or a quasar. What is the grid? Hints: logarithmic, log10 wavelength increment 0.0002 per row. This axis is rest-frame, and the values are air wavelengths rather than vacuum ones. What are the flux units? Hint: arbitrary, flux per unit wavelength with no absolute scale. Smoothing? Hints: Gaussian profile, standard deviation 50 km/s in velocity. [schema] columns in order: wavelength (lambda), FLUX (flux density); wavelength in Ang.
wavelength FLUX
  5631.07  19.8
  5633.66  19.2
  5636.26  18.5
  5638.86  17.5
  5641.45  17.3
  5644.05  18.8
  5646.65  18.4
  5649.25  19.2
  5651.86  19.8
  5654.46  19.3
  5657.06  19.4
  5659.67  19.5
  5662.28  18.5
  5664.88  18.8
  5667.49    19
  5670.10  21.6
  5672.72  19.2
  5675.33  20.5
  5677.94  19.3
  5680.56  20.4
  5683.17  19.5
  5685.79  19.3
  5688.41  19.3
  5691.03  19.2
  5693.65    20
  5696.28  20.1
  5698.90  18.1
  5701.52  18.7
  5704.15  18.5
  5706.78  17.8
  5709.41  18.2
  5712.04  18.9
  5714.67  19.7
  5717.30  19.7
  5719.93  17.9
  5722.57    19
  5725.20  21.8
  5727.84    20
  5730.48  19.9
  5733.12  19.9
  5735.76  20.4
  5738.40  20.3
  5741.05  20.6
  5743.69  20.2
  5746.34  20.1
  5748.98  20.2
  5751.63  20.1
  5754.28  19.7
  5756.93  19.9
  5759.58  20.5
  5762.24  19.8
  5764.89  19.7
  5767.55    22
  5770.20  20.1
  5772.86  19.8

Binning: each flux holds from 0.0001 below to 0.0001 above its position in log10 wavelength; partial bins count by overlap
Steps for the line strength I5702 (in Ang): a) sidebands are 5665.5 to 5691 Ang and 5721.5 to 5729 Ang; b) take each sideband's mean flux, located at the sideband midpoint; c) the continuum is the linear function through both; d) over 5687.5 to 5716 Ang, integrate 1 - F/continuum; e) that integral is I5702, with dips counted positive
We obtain 1.5 Ang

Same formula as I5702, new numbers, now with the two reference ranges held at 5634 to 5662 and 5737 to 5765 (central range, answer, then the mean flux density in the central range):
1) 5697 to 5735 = 0.93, 19.2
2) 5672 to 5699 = -0.49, 19.6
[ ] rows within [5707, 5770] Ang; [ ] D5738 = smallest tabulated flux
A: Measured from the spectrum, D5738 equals 17.9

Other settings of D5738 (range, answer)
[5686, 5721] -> 17.8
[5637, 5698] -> 17.3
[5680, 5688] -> 19.3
